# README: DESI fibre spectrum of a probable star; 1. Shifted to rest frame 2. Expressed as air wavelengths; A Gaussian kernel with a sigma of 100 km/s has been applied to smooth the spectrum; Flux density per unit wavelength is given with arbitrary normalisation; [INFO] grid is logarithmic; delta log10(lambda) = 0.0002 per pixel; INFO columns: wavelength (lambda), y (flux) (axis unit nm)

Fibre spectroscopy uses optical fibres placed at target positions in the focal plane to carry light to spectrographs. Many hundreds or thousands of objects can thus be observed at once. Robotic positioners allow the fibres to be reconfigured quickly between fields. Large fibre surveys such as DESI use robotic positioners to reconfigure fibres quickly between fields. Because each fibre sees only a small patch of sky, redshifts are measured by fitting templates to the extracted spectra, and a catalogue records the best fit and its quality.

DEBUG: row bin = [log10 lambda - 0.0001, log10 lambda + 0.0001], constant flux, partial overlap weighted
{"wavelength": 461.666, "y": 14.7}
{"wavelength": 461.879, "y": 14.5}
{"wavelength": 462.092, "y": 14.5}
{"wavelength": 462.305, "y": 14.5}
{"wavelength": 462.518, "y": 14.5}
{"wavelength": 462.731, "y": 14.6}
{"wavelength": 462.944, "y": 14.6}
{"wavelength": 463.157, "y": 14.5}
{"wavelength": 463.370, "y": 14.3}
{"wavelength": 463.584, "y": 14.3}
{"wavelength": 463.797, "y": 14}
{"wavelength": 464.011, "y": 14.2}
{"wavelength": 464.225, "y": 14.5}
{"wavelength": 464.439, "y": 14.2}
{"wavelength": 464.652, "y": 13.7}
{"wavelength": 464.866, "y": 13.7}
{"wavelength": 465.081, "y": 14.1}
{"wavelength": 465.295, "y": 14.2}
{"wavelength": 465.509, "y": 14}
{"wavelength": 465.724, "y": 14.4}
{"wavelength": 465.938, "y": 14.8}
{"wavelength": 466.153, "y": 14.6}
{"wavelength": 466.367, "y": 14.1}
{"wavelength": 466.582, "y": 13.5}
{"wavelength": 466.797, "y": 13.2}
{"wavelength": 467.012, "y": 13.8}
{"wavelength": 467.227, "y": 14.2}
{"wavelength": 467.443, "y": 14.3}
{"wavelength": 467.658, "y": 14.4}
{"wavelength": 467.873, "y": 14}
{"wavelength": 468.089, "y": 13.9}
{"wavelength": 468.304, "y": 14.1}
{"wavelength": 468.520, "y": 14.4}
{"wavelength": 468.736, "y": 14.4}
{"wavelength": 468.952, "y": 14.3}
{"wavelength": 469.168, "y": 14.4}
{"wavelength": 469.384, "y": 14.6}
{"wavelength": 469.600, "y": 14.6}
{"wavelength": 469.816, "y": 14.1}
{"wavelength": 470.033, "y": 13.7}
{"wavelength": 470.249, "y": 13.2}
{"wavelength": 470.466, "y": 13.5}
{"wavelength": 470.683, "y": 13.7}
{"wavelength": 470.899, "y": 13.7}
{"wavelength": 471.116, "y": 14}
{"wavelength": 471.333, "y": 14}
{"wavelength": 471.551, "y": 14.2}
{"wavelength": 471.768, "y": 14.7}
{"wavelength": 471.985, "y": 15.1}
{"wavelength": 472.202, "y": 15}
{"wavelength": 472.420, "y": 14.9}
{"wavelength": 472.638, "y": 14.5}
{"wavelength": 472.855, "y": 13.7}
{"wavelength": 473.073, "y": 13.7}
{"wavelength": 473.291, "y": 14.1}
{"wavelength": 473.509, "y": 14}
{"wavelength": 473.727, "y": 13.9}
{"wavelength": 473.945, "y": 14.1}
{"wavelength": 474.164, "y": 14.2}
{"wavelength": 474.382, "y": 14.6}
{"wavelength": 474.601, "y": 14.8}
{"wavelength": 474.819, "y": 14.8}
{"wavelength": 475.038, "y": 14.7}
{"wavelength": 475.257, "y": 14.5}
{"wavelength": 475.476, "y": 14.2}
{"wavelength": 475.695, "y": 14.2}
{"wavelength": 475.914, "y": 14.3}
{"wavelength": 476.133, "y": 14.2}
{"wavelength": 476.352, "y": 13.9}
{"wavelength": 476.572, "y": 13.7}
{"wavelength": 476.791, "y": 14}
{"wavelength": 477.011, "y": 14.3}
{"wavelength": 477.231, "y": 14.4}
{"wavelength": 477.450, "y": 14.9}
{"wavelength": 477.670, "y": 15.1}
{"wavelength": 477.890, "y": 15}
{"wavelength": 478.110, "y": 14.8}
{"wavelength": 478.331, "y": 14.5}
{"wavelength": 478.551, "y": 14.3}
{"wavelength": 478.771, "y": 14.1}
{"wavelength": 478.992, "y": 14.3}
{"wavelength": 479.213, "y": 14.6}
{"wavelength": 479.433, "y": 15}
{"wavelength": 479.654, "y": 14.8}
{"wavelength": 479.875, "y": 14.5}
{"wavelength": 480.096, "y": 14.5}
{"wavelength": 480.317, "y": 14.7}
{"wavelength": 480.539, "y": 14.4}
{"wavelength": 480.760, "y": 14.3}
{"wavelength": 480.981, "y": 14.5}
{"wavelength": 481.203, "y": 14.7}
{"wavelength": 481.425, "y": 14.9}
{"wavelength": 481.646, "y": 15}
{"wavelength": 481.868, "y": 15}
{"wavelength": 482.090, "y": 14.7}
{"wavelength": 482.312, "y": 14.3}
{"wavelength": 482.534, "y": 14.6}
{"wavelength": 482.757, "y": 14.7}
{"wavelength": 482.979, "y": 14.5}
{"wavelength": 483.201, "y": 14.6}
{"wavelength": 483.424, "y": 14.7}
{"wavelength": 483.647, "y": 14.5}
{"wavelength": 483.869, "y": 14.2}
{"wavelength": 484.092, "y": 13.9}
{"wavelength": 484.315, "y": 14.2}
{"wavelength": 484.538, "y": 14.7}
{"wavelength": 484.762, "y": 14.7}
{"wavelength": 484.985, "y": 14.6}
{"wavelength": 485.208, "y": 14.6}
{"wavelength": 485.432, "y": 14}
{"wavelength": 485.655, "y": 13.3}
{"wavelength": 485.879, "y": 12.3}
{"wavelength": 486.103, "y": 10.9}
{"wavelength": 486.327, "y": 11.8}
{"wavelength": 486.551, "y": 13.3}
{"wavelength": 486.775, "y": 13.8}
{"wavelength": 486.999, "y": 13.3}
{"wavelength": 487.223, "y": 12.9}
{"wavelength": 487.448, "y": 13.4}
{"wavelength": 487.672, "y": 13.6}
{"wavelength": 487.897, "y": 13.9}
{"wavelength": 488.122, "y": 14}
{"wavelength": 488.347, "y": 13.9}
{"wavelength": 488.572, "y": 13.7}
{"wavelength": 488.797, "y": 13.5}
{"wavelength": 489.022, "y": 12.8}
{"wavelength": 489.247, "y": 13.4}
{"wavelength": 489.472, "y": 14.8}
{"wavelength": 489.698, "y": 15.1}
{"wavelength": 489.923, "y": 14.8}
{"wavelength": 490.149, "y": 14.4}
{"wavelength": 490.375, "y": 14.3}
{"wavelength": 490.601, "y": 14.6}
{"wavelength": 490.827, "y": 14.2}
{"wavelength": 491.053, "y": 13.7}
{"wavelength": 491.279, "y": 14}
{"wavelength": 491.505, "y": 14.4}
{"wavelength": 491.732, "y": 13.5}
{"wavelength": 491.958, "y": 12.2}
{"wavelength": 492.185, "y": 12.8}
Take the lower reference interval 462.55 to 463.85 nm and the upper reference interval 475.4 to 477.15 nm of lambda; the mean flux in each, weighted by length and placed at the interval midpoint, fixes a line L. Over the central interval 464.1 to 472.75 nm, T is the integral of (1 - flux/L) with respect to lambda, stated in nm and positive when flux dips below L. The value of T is 0.07 nm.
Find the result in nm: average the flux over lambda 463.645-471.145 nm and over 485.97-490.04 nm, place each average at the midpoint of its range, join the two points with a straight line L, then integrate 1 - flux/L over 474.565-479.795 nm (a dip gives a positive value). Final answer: -0.26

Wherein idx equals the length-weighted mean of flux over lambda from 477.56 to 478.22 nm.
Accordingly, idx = 15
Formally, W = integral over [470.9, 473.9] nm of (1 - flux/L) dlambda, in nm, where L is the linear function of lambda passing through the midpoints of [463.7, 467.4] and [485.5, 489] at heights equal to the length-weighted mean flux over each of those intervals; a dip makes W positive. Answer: -0.10 nm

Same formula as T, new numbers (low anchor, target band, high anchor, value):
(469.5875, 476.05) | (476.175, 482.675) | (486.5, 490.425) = -0.23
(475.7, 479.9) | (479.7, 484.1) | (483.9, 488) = -0.19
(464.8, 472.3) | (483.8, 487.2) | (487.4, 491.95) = 0.11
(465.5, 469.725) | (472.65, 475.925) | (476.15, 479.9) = 0.03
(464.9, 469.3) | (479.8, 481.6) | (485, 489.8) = -0.12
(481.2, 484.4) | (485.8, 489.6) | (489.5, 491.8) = 0.30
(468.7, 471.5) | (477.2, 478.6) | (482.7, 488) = -0.09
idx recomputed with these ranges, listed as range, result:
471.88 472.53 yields 15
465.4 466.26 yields 14.5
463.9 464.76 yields 14.2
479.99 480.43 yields 14.6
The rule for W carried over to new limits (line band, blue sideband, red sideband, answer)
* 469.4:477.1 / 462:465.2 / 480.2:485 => 0.12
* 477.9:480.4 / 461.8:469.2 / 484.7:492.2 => -0.12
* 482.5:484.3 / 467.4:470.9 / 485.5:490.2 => -0.11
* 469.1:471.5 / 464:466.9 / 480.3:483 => 0.05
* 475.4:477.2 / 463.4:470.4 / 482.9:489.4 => -0.03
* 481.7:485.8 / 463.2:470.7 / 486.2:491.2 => -0.17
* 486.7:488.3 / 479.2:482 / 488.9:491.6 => 0.09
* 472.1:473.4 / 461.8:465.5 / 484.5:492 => -0.02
